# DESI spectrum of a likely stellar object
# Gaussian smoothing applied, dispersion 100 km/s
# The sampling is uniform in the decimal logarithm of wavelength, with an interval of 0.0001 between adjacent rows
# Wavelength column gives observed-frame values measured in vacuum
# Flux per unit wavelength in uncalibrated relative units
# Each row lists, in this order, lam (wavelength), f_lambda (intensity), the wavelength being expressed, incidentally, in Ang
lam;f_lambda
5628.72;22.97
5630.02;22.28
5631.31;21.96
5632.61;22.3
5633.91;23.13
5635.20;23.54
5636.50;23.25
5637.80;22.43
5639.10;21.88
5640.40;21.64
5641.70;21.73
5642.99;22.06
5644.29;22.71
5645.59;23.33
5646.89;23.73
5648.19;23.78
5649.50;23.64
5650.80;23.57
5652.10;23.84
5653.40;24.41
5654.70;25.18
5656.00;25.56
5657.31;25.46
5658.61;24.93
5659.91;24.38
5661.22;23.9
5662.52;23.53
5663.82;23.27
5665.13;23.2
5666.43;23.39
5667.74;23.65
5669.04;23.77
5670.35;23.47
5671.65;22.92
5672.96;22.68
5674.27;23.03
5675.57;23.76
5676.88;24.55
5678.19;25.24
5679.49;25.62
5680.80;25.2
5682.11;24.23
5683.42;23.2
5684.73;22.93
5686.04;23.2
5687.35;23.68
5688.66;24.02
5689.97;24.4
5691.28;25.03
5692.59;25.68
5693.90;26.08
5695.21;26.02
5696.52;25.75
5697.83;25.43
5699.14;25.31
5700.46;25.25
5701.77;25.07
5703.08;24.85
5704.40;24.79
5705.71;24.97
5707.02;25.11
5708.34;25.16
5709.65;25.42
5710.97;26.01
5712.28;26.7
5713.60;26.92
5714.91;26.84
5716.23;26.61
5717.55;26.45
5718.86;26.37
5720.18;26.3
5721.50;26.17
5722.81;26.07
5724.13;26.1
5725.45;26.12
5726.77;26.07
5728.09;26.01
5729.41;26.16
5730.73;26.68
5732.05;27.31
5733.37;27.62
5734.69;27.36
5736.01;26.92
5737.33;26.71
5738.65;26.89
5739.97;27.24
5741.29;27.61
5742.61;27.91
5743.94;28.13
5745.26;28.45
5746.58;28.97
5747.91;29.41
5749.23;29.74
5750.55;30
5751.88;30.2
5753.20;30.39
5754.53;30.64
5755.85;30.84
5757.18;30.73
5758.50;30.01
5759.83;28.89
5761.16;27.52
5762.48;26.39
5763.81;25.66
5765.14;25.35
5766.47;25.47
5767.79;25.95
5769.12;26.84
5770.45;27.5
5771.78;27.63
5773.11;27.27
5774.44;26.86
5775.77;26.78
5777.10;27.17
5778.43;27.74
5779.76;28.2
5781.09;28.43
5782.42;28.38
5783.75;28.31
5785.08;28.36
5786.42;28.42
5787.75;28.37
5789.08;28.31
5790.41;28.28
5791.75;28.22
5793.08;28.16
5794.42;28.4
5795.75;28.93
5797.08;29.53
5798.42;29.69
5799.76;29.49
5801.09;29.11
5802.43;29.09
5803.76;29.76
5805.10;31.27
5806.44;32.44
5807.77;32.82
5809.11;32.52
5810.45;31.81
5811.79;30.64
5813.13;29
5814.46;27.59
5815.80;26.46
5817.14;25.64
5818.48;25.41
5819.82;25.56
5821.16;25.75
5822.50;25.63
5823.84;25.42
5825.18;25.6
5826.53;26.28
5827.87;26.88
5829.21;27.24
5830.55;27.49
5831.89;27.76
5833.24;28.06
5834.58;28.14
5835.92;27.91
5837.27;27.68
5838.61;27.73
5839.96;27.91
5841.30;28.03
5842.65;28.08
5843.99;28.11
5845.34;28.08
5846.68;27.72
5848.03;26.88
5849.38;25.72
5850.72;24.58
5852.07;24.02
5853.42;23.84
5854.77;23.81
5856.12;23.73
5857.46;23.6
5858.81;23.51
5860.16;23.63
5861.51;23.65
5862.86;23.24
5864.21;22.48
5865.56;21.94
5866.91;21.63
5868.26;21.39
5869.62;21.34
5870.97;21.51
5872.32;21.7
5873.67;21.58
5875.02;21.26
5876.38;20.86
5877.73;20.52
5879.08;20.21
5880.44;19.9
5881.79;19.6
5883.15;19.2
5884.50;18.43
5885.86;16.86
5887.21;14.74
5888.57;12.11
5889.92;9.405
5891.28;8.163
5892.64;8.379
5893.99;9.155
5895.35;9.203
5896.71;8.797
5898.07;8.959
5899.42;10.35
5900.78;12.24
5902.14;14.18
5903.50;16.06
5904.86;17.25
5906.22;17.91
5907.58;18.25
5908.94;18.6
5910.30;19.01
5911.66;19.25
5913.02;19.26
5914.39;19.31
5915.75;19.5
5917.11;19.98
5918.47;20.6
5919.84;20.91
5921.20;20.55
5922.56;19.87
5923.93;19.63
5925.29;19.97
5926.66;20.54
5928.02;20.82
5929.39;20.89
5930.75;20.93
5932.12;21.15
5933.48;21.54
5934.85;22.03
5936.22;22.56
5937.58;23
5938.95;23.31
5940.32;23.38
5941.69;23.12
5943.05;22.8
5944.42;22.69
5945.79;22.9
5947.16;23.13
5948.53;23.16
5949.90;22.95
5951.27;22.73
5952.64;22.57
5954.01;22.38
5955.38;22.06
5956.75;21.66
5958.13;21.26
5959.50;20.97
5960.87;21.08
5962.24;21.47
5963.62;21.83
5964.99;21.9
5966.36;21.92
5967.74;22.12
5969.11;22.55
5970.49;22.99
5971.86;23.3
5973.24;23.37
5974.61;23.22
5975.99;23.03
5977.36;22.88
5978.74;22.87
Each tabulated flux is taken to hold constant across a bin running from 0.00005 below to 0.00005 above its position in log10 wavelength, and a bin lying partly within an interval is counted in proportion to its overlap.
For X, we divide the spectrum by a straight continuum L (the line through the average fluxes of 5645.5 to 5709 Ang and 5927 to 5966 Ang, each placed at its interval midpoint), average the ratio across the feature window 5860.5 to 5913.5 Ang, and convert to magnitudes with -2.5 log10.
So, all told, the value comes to 0.301 mag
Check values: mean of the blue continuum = 24.4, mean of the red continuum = 22.1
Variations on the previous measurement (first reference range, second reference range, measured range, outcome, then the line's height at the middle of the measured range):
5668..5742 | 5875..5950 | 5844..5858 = -0.23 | 20.4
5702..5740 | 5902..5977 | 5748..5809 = -0.15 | 24.9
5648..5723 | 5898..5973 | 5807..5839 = -0.23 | 22.5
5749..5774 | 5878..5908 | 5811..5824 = -0.20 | 22.2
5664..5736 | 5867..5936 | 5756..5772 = -0.20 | 22.8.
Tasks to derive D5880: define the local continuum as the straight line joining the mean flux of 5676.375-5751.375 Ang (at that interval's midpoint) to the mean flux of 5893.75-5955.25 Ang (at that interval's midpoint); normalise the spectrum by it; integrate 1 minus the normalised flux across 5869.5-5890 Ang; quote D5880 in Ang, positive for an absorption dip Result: 1.9 Ang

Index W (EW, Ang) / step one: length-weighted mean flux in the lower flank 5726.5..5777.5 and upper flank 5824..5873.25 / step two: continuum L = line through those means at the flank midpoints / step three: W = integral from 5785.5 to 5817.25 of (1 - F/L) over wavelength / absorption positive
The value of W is -3.5 Ang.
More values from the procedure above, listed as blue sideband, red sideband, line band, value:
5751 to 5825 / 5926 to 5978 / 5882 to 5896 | 6.7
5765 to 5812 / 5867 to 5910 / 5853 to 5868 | -2.6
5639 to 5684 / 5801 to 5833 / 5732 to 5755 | -2.1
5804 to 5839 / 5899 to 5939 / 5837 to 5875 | 0.9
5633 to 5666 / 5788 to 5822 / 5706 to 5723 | -0.2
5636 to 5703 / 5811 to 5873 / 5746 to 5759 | -2.8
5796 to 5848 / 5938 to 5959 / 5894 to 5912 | 7.5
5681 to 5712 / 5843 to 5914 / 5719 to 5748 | -4.1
